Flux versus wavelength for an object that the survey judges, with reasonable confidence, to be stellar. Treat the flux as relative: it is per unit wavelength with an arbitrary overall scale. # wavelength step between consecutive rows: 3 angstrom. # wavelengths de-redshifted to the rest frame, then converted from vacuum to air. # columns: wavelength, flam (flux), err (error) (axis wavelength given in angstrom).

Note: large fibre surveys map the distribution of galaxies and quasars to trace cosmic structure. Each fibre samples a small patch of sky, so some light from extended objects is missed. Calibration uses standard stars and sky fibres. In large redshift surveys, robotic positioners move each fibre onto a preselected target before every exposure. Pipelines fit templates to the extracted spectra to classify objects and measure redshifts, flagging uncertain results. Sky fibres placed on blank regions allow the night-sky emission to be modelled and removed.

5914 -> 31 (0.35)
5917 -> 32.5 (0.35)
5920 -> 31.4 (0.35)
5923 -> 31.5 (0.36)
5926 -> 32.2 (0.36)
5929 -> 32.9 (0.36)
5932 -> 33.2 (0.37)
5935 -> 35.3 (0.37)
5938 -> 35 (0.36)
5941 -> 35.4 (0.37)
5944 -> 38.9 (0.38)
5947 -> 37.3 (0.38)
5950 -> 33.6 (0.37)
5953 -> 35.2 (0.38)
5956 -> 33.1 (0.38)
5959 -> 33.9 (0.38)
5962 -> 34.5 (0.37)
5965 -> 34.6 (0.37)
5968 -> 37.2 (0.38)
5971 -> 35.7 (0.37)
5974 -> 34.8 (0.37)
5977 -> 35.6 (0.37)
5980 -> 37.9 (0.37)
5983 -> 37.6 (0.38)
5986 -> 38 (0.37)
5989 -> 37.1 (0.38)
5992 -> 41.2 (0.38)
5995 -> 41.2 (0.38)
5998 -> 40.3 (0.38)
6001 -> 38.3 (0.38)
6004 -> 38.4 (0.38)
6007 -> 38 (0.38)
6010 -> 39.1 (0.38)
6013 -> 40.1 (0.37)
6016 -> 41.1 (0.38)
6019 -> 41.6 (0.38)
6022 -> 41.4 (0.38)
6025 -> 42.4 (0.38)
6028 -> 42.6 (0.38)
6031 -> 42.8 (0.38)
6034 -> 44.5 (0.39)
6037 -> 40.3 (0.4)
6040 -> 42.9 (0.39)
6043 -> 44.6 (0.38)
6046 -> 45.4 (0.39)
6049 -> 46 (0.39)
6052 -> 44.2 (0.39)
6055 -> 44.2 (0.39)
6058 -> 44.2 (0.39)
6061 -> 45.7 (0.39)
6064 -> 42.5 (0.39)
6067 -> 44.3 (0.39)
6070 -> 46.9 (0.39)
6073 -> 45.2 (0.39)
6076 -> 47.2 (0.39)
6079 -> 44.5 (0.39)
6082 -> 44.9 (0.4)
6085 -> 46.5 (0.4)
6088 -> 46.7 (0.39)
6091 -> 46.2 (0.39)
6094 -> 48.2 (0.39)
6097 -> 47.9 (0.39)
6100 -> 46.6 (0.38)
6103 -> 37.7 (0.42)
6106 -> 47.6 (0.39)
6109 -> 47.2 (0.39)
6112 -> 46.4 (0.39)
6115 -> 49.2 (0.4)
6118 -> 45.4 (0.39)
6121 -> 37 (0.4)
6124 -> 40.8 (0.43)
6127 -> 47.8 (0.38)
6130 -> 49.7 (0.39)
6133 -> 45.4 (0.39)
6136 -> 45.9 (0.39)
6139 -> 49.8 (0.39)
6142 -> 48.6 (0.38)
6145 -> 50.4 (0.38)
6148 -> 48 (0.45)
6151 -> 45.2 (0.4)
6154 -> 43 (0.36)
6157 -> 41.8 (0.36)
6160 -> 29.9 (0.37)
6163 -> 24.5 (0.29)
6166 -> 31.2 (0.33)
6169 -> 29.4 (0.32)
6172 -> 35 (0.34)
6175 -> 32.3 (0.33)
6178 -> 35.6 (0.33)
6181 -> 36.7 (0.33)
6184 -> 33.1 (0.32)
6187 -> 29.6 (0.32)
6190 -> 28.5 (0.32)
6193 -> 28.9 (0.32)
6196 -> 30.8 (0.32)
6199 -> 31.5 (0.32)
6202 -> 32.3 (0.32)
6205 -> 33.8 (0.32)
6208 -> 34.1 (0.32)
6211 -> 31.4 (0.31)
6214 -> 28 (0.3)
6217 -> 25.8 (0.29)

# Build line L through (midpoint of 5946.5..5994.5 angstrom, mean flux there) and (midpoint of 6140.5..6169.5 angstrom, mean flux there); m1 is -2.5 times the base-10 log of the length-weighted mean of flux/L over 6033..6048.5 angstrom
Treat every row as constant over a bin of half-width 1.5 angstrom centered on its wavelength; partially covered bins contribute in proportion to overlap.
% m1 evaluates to -0.167 mag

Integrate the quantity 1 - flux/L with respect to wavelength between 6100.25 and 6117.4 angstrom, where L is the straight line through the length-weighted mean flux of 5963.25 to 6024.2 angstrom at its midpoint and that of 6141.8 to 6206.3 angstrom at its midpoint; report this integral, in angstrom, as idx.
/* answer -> -4.4 angstrom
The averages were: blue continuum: 38.5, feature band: 45.7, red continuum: 35.2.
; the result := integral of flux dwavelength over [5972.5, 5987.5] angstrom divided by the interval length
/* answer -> 36.8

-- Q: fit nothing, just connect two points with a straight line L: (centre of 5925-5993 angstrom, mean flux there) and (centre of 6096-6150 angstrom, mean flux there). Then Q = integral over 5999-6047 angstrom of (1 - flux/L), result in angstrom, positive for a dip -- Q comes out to -2.0 angstrom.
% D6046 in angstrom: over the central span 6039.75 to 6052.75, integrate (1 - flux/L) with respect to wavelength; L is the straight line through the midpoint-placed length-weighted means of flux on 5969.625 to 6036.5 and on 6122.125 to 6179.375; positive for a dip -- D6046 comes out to -1.6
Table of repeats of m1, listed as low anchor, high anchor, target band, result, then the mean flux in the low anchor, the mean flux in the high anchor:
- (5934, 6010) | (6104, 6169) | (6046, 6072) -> -0.118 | 36.8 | 43.2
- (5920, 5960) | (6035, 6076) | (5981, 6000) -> -0.012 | 34.3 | 44.4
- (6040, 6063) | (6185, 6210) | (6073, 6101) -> -0.125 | 44.7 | 31.2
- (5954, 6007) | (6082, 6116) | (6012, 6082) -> -0.038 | 37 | 46.3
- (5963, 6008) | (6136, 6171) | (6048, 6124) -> -0.153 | 37.7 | 40.3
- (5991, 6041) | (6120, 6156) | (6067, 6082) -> -0.056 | 40.9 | 46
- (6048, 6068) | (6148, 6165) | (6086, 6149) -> -0.151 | 44.4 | 37.7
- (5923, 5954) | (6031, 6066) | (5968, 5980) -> 0.053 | 34.7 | 44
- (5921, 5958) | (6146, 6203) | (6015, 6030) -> -0.215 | 34.4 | 34.2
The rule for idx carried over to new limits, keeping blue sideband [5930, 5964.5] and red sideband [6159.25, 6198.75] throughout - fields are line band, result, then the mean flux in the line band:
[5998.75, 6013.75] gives -2.1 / 38.8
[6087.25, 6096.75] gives -4.2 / 47.2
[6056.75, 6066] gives -3.1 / 44.1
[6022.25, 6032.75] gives -2.7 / 42.5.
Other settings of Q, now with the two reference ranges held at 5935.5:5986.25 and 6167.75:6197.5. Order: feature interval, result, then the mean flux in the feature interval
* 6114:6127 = -4.1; 43.4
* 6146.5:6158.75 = -4.4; 44.2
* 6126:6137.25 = -4.9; 47.2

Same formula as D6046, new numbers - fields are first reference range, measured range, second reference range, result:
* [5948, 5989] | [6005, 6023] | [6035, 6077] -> 0.0 angstrom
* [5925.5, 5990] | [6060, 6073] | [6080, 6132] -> -0.6 angstrom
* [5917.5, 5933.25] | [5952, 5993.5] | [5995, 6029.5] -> 0.6 angstrom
